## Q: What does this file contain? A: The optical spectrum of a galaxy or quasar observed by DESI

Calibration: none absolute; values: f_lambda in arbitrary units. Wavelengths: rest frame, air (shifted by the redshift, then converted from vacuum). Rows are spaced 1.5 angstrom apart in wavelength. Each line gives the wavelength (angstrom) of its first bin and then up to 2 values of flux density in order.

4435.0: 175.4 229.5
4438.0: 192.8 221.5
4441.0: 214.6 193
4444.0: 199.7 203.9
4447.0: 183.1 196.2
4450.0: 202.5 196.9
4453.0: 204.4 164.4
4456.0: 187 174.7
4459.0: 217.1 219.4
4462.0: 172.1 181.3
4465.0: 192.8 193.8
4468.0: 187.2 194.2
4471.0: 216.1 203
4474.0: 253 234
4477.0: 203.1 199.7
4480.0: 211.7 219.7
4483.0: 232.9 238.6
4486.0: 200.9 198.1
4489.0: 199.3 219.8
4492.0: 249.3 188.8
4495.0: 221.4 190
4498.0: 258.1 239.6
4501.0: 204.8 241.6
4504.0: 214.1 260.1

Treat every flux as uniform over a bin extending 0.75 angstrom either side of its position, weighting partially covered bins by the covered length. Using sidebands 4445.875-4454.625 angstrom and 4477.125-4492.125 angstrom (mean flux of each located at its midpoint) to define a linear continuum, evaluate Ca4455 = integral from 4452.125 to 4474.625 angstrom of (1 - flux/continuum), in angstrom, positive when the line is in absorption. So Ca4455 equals 0.5 angstrom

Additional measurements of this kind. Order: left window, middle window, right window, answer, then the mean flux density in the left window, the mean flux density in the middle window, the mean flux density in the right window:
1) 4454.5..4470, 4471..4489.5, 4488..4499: -0.91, 191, 216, 218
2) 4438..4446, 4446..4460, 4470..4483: 1.13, 205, 193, 218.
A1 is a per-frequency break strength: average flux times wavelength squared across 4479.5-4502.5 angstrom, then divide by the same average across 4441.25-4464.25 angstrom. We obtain 1.15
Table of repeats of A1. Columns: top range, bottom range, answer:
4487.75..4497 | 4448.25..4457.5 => 1.13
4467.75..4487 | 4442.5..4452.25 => 1.11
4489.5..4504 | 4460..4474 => 1.14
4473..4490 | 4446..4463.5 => 1.14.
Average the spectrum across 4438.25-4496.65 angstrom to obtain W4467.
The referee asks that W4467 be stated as 205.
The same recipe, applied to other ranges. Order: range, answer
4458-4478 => 205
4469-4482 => 215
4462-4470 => 188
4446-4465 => 192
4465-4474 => 203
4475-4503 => 218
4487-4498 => 213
